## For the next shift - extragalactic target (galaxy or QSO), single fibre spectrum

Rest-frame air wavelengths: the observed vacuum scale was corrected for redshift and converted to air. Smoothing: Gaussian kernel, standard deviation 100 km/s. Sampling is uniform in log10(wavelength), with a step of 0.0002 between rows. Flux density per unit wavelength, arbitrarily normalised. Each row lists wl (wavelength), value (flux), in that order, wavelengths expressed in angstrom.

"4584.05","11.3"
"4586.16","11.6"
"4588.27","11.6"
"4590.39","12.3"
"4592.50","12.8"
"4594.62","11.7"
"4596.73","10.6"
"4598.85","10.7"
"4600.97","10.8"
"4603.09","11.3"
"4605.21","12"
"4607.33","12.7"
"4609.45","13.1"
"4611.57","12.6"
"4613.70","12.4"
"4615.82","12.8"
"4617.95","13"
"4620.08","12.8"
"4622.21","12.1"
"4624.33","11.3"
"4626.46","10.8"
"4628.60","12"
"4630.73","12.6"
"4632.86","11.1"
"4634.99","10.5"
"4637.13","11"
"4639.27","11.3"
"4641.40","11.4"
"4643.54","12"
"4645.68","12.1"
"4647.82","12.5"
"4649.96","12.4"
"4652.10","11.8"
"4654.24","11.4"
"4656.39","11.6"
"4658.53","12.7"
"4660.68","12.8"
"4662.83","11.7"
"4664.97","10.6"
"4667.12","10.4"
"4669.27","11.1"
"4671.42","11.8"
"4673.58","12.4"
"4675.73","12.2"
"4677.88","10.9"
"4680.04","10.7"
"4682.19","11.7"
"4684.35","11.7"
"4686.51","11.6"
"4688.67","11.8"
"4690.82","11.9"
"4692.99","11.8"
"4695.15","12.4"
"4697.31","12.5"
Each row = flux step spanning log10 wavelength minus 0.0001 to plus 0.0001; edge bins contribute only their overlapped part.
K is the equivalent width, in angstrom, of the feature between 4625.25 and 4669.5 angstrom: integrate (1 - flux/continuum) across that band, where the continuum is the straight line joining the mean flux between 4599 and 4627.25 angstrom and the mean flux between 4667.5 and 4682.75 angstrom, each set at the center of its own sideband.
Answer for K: 0.5 angstrom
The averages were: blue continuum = 12.1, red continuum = 11.5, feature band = 11.6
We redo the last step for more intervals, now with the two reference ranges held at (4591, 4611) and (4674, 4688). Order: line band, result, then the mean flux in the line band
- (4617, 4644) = 0.0 angstrom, 11.7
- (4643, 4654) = -0.5 angstrom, 12.1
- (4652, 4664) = -0.4 angstrom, 12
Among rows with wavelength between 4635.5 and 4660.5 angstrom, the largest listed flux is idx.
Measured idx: 12.7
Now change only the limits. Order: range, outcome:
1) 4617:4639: 13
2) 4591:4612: 13.1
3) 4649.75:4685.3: 12.8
